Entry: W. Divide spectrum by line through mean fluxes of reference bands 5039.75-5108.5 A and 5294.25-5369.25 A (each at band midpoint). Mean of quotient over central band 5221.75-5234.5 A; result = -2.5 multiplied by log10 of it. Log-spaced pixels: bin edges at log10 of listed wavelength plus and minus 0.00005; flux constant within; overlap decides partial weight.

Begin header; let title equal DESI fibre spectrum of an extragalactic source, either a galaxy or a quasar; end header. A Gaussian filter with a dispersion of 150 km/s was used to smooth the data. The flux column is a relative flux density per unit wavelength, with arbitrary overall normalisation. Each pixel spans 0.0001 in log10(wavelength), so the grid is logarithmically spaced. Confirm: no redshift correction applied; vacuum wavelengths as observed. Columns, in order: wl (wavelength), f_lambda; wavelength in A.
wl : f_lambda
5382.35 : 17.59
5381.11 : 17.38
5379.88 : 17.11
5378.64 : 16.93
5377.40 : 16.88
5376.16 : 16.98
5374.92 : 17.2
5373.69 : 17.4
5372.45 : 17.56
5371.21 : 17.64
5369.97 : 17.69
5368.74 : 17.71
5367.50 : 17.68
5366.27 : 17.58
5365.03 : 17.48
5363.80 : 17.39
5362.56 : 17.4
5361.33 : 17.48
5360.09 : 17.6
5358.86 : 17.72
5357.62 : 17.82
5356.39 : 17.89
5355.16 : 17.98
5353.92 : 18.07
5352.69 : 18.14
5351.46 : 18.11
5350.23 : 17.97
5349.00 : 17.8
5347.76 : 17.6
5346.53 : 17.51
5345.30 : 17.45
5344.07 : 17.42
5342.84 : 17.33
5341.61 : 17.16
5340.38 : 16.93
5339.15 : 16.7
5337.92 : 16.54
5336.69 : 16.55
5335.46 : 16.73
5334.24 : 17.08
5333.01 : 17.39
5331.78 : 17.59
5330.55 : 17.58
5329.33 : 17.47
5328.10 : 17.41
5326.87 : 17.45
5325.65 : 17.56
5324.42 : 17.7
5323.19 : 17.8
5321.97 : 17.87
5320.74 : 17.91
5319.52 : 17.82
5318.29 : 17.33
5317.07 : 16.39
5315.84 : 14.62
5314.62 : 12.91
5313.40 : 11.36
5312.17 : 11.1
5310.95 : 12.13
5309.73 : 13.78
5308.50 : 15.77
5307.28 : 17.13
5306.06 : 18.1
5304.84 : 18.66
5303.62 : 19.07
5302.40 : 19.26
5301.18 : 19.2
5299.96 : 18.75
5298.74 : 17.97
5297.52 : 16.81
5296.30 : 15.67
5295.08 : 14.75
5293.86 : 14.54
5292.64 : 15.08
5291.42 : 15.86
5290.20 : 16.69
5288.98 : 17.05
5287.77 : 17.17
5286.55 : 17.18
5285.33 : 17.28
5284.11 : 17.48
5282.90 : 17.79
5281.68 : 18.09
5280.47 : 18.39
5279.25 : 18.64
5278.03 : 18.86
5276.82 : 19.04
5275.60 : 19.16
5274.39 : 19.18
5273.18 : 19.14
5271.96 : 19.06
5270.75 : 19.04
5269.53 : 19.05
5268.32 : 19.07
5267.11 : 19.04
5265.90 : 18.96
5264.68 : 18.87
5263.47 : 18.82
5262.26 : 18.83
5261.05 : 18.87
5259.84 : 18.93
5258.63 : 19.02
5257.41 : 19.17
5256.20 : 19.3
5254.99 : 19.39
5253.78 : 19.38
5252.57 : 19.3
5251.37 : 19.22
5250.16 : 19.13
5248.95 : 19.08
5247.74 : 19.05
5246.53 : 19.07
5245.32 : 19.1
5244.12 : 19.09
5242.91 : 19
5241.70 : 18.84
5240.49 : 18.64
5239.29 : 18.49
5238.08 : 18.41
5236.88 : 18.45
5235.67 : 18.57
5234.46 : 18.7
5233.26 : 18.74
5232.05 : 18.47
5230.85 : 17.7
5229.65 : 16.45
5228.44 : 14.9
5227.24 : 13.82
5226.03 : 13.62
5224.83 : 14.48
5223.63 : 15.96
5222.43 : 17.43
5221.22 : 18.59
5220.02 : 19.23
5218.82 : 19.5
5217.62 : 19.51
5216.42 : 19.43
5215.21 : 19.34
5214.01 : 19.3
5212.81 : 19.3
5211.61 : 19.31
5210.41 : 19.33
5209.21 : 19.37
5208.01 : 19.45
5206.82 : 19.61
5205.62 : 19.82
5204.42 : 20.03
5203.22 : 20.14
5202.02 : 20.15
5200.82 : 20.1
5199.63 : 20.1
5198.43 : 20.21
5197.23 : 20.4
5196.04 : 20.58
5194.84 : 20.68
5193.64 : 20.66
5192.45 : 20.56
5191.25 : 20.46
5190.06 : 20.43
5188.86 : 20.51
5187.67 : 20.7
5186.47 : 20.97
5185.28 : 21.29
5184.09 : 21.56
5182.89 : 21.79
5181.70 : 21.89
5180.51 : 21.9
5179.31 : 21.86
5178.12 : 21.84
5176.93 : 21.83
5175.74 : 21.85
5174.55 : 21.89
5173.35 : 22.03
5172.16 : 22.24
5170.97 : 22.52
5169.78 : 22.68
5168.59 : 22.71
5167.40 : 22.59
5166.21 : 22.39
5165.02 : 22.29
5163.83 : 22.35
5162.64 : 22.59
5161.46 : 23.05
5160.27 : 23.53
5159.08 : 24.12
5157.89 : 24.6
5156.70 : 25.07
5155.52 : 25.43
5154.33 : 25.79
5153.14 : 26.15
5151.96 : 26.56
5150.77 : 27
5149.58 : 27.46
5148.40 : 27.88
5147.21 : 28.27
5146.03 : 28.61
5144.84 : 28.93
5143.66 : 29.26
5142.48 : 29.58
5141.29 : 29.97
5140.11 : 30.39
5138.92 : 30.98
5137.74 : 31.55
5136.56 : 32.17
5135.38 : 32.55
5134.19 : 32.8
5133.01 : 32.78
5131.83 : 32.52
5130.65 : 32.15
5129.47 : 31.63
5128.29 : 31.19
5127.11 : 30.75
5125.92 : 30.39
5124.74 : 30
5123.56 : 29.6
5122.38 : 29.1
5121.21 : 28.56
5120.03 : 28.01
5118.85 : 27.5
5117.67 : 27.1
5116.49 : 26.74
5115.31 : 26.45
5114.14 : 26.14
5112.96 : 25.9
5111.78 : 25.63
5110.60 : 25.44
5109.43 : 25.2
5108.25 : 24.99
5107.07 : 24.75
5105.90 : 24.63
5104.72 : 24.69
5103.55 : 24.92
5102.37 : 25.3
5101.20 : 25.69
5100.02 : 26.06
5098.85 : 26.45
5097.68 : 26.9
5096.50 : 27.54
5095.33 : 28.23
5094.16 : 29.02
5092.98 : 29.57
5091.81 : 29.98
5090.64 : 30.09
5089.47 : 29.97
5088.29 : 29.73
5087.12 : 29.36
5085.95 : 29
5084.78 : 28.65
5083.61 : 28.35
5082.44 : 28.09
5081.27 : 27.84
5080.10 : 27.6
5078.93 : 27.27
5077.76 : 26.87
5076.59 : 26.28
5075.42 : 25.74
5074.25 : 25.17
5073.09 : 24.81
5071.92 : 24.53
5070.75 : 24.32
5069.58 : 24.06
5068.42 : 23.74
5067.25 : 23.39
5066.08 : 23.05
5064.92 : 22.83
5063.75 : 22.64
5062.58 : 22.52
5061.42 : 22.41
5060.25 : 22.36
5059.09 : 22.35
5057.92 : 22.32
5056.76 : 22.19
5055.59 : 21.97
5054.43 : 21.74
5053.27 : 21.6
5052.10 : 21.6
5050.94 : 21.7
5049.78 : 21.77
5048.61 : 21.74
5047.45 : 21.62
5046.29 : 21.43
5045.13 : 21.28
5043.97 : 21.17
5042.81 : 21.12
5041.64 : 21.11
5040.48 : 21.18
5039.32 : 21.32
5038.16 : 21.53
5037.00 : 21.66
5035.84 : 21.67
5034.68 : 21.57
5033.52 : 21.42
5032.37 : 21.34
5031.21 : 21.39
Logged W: 0.23 mag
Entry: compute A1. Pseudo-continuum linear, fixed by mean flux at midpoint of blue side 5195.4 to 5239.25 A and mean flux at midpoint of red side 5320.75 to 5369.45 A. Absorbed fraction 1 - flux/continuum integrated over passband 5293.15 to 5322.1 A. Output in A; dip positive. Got 2.7 A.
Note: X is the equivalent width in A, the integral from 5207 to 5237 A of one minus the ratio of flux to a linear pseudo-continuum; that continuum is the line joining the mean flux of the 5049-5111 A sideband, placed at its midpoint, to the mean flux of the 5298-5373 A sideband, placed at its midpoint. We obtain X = 4.1 A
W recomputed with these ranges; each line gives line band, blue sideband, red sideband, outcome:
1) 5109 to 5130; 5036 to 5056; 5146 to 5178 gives -0.210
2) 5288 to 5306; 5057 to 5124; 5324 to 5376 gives 0.127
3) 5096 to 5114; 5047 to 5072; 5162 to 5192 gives -0.152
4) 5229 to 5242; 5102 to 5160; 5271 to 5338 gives 0.171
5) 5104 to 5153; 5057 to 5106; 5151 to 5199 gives -0.186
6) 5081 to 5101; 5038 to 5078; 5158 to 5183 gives -0.250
